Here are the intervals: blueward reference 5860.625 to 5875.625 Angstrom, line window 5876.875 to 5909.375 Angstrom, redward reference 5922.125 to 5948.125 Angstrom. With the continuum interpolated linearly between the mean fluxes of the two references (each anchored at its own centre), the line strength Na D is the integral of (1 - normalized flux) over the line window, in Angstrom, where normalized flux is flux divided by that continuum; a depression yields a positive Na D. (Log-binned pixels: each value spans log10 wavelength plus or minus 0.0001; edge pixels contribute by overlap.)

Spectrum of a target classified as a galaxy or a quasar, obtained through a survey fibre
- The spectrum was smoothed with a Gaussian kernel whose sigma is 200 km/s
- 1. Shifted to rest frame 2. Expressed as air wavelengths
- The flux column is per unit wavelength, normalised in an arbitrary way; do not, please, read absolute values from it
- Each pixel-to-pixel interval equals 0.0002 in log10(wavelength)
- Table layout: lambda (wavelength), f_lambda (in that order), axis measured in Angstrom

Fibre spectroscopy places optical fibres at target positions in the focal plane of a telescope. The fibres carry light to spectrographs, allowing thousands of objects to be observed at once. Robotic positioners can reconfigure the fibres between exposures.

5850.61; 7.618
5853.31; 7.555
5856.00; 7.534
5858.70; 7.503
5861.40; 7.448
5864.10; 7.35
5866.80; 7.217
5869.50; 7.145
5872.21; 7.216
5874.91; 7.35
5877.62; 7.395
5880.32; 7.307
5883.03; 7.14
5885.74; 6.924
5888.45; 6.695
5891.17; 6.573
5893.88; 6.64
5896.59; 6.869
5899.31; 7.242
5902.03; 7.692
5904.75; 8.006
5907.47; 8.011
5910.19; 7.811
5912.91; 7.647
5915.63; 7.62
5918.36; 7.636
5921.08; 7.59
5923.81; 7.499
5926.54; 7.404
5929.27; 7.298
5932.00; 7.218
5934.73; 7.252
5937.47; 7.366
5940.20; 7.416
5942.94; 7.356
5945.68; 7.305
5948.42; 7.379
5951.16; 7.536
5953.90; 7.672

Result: 0.40 Angstrom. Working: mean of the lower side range 7.28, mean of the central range 7.22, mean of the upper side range 7.35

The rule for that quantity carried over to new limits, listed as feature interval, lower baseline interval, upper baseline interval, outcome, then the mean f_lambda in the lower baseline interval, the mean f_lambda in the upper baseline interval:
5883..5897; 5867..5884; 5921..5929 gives 1.0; 7.26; 7.45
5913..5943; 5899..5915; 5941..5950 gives 0.4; 7.76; 7.35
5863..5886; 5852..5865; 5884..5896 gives -0.5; 7.48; 6.73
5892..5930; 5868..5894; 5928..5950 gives -1.5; 7.06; 7.32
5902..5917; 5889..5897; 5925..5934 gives -1.8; 6.67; 7.31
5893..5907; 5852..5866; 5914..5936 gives 0.2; 7.47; 7.44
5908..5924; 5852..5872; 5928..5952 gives -0.7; 7.38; 7.34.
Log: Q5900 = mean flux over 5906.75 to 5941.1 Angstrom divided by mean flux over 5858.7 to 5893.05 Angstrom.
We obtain 1.05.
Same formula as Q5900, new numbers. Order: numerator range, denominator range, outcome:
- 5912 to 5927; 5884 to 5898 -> 1.12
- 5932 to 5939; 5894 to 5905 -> 1.00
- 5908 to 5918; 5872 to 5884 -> 1.06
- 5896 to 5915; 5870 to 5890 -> 1.07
